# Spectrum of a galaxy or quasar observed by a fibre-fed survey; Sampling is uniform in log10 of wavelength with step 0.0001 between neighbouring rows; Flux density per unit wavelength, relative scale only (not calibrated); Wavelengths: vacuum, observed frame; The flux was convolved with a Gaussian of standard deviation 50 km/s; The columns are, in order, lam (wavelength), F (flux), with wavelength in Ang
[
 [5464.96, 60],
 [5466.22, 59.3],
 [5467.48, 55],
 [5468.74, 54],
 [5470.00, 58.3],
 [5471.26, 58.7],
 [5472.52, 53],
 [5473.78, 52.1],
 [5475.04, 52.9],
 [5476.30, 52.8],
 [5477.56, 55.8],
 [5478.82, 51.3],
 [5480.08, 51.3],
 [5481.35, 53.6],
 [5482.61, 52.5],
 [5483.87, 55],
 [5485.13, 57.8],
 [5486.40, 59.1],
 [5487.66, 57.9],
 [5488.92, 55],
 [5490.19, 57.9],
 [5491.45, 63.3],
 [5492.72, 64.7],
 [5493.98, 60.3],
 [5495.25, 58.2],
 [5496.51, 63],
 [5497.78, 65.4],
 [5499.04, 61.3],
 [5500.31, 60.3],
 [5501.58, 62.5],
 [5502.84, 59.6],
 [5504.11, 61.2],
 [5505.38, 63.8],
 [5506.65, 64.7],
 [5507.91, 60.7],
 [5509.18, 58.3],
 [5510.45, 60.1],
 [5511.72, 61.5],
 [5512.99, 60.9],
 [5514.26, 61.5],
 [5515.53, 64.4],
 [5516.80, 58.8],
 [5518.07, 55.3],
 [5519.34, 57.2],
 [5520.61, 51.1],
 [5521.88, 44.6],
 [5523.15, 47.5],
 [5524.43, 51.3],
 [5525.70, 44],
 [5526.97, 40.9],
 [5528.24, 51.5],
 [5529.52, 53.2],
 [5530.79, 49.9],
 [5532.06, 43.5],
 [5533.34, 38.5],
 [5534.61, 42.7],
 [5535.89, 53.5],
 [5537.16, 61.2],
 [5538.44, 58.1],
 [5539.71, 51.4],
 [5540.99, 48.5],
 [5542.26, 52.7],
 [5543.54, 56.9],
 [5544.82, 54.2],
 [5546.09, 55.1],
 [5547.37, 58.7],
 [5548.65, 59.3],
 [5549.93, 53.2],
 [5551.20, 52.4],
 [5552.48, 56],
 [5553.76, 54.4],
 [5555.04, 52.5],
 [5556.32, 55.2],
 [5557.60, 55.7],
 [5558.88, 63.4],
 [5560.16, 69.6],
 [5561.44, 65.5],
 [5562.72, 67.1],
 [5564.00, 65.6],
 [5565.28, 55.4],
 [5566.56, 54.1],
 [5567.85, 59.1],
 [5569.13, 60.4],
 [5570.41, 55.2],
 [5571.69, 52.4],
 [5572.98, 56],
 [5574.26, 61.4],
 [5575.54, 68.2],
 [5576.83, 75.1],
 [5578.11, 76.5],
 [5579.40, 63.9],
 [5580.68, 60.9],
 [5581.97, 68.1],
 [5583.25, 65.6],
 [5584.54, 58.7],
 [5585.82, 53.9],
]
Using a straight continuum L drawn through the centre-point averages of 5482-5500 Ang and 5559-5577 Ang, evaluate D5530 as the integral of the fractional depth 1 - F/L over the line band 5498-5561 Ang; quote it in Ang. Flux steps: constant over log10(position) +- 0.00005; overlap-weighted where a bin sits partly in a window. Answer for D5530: 5.2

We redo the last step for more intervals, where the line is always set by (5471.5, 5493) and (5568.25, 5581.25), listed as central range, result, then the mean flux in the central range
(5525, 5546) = 3.39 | 50.2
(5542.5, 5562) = 1.22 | 57.3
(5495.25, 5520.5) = -1.41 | 60.8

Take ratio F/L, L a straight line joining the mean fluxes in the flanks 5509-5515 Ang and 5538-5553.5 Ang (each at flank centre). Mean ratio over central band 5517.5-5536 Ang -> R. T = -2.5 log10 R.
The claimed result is 0.20 mag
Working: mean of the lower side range 60.7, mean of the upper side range 54.7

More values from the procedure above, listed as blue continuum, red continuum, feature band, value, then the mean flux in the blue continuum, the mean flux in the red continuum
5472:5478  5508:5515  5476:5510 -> -0.04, 53.3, 60.5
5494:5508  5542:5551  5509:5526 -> 0.08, 61.9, 55.7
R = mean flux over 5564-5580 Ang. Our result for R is 61.6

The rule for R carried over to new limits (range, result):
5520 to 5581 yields 55.8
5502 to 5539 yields 54.5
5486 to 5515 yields 61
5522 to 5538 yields 48.1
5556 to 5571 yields 60.7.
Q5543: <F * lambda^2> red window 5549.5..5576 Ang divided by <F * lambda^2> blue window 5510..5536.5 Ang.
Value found 1.1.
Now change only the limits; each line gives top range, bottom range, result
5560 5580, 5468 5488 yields 1.18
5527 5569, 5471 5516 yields 0.96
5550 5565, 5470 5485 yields 1.14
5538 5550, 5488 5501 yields 0.92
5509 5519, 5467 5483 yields 1.13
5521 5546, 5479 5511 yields 0.85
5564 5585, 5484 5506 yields 1.06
